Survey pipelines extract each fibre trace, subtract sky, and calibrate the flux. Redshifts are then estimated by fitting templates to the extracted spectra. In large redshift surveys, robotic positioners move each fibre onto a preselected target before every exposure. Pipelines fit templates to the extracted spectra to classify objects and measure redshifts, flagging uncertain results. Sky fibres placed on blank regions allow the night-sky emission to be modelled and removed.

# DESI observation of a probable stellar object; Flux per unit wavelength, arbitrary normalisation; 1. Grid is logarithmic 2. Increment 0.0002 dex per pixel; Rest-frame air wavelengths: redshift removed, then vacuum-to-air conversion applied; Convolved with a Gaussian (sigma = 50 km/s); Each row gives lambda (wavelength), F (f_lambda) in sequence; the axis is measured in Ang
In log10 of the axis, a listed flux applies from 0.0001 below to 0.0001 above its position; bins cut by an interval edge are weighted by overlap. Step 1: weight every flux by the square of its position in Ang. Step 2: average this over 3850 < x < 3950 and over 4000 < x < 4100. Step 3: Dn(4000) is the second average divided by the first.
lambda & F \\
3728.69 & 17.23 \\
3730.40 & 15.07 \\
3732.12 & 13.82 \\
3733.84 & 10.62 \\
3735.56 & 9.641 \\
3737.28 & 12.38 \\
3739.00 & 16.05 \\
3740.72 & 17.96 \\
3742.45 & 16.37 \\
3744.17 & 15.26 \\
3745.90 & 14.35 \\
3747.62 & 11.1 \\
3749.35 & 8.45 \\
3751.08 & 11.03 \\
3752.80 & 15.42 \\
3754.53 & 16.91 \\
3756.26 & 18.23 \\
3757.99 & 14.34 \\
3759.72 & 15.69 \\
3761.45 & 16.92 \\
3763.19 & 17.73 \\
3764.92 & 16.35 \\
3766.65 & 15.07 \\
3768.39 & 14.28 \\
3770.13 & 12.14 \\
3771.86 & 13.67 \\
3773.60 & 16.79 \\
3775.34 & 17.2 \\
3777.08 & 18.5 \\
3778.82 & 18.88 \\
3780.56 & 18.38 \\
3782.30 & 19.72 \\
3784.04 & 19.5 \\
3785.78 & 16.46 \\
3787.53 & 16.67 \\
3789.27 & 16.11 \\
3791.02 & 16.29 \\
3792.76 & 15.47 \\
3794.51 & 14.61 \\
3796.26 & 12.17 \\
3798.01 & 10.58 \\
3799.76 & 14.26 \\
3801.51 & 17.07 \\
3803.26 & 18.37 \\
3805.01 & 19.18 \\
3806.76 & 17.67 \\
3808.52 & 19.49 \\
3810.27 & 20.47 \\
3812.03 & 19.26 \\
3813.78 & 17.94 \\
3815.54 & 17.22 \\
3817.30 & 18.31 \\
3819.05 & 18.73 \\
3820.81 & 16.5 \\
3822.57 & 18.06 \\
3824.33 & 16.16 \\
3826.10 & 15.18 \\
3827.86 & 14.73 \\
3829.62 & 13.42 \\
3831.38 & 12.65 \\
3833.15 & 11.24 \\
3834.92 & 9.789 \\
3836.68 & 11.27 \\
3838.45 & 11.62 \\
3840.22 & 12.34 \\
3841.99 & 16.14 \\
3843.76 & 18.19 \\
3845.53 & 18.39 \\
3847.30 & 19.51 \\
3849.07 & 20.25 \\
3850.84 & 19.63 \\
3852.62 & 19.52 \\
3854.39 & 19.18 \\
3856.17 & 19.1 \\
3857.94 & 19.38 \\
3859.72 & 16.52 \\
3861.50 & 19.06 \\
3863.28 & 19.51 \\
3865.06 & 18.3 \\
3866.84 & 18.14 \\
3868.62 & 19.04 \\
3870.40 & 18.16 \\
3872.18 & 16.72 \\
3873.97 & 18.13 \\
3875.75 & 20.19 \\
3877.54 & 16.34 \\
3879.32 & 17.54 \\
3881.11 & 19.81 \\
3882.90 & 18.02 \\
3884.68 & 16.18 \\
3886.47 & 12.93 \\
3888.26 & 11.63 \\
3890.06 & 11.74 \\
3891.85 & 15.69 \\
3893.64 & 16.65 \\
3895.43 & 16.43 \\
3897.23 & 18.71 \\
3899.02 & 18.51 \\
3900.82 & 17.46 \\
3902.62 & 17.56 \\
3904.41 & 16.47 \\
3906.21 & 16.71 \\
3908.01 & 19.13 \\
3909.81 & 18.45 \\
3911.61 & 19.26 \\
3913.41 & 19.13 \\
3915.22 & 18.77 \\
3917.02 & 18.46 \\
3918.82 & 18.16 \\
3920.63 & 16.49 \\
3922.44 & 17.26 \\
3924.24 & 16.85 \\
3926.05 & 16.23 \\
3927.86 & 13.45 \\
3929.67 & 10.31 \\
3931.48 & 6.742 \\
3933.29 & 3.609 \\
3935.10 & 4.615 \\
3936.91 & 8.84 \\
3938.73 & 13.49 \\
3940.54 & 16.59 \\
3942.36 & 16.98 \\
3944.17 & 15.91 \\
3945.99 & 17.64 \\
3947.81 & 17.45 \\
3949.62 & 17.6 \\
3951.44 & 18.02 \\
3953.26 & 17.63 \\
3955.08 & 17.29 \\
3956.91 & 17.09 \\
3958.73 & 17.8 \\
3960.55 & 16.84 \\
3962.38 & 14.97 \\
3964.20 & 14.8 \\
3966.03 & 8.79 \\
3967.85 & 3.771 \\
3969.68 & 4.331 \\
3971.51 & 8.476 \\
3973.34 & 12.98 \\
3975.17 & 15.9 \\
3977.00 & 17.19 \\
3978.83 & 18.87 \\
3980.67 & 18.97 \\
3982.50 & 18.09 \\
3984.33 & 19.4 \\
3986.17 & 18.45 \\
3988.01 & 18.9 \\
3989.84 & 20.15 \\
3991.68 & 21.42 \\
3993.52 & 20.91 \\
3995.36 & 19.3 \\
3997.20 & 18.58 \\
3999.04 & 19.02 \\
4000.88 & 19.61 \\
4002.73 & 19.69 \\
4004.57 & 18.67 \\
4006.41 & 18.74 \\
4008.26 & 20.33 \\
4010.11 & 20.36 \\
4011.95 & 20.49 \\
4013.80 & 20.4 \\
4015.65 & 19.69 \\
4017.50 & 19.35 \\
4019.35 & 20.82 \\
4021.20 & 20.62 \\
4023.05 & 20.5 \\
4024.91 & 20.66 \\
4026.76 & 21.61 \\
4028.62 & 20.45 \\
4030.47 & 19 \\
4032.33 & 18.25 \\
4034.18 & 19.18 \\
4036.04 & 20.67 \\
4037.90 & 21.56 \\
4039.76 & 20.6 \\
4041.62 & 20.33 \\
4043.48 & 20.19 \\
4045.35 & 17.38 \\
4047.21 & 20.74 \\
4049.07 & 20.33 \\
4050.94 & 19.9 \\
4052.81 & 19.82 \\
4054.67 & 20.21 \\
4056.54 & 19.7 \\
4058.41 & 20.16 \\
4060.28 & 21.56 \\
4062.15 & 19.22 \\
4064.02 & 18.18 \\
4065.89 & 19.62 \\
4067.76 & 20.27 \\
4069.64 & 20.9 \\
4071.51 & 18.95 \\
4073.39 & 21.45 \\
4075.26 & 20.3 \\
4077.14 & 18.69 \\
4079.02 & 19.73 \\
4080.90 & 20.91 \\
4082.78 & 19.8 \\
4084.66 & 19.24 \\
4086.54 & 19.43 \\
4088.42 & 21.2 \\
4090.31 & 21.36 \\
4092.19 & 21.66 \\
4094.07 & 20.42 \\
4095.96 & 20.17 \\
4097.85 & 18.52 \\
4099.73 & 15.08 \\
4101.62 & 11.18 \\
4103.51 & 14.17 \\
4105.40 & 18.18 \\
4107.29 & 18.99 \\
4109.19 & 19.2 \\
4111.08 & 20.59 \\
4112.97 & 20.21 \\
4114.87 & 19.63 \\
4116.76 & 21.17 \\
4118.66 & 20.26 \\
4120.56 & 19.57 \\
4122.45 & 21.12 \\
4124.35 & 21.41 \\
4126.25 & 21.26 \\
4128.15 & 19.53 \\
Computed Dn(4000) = 1.3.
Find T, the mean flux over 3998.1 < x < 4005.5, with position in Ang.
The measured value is 19.3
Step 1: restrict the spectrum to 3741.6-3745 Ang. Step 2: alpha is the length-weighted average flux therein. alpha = 15.8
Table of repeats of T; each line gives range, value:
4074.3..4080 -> 19.6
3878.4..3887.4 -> 16.9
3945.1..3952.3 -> 17.7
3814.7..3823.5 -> 17.8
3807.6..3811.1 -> 19.9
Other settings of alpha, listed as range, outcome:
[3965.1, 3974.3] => 7.72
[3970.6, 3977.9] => 13.6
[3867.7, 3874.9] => 18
